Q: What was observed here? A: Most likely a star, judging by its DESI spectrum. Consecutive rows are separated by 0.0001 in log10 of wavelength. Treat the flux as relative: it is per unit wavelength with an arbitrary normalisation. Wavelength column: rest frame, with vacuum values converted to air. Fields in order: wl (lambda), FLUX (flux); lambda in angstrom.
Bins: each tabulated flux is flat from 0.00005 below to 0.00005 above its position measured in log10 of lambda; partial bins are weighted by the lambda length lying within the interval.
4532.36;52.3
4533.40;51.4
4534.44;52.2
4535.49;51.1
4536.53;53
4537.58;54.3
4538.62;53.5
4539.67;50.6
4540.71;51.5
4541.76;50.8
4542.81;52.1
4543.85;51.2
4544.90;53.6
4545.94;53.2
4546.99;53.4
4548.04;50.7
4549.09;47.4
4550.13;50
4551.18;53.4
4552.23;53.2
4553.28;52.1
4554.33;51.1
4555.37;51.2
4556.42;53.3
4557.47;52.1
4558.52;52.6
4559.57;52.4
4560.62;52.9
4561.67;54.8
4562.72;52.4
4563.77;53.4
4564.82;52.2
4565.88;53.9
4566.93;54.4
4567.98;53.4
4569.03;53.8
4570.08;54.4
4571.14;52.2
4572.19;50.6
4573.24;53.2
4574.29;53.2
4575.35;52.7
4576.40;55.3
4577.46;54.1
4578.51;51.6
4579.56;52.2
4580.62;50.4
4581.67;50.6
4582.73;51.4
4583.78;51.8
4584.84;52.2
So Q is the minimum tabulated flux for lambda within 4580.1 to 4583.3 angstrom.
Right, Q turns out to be 50.4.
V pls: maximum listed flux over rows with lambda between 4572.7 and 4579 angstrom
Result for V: 55.3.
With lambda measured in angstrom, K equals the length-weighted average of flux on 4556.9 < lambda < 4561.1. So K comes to 52.5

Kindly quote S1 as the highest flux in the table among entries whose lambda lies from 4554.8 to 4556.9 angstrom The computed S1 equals 53.3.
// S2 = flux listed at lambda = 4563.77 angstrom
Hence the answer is 53.4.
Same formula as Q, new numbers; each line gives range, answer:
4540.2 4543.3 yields 50.8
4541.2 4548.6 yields 50.7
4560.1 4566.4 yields 52.2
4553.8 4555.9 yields 51.1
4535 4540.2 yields 50.6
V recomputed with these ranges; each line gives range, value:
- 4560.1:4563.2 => 54.8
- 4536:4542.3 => 54.3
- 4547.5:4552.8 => 53.4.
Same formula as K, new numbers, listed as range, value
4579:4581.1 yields 51.3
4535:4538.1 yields 52.8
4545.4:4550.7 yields 51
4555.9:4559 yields 52.6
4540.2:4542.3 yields 50.9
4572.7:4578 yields 53.7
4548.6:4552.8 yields 51.1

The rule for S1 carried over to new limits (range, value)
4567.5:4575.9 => 54.4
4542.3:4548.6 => 53.6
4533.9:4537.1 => 53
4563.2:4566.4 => 53.9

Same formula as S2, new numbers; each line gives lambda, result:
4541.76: 50.8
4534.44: 52.2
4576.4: 55.3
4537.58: 54.3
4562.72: 52.4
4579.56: 52.2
